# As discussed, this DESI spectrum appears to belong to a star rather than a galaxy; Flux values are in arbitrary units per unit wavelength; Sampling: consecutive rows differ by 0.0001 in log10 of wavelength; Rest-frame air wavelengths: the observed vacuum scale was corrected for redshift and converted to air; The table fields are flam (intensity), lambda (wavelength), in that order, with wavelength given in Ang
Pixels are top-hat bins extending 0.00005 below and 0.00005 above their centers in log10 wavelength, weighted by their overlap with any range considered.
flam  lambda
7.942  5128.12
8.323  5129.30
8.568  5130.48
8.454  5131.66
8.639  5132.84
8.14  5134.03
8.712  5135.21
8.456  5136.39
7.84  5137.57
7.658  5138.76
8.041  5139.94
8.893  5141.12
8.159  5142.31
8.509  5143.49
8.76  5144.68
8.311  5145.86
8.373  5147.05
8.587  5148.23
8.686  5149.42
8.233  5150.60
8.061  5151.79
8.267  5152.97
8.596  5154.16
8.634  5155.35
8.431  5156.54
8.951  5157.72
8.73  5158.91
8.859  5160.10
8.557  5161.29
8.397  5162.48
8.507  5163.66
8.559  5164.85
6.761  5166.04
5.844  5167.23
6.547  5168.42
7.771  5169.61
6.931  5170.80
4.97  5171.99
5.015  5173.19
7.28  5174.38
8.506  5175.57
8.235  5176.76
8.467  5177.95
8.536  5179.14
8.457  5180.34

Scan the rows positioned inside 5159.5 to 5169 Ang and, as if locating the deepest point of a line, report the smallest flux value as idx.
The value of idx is 5.844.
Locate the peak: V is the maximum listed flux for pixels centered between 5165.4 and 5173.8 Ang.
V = 7.771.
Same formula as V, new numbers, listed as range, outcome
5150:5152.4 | 8.233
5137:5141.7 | 8.893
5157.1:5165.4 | 8.951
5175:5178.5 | 8.506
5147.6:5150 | 8.686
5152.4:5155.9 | 8.634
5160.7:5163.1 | 8.557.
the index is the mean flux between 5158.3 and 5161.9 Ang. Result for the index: 8.7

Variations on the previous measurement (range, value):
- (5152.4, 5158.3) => 8.57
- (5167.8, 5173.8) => 6.24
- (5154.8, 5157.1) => 8.52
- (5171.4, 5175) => 5.77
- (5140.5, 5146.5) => 8.52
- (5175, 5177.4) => 8.38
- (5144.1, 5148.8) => 8.52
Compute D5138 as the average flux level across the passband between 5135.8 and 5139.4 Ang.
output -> 7.99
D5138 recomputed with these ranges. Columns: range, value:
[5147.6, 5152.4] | 8.41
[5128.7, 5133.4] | 8.5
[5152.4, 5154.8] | 8.41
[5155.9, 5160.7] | 8.74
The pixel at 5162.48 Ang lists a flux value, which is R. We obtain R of 8.397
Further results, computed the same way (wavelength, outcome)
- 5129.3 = 8.323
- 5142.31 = 8.159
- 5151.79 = 8.061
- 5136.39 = 8.456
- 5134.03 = 8.14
